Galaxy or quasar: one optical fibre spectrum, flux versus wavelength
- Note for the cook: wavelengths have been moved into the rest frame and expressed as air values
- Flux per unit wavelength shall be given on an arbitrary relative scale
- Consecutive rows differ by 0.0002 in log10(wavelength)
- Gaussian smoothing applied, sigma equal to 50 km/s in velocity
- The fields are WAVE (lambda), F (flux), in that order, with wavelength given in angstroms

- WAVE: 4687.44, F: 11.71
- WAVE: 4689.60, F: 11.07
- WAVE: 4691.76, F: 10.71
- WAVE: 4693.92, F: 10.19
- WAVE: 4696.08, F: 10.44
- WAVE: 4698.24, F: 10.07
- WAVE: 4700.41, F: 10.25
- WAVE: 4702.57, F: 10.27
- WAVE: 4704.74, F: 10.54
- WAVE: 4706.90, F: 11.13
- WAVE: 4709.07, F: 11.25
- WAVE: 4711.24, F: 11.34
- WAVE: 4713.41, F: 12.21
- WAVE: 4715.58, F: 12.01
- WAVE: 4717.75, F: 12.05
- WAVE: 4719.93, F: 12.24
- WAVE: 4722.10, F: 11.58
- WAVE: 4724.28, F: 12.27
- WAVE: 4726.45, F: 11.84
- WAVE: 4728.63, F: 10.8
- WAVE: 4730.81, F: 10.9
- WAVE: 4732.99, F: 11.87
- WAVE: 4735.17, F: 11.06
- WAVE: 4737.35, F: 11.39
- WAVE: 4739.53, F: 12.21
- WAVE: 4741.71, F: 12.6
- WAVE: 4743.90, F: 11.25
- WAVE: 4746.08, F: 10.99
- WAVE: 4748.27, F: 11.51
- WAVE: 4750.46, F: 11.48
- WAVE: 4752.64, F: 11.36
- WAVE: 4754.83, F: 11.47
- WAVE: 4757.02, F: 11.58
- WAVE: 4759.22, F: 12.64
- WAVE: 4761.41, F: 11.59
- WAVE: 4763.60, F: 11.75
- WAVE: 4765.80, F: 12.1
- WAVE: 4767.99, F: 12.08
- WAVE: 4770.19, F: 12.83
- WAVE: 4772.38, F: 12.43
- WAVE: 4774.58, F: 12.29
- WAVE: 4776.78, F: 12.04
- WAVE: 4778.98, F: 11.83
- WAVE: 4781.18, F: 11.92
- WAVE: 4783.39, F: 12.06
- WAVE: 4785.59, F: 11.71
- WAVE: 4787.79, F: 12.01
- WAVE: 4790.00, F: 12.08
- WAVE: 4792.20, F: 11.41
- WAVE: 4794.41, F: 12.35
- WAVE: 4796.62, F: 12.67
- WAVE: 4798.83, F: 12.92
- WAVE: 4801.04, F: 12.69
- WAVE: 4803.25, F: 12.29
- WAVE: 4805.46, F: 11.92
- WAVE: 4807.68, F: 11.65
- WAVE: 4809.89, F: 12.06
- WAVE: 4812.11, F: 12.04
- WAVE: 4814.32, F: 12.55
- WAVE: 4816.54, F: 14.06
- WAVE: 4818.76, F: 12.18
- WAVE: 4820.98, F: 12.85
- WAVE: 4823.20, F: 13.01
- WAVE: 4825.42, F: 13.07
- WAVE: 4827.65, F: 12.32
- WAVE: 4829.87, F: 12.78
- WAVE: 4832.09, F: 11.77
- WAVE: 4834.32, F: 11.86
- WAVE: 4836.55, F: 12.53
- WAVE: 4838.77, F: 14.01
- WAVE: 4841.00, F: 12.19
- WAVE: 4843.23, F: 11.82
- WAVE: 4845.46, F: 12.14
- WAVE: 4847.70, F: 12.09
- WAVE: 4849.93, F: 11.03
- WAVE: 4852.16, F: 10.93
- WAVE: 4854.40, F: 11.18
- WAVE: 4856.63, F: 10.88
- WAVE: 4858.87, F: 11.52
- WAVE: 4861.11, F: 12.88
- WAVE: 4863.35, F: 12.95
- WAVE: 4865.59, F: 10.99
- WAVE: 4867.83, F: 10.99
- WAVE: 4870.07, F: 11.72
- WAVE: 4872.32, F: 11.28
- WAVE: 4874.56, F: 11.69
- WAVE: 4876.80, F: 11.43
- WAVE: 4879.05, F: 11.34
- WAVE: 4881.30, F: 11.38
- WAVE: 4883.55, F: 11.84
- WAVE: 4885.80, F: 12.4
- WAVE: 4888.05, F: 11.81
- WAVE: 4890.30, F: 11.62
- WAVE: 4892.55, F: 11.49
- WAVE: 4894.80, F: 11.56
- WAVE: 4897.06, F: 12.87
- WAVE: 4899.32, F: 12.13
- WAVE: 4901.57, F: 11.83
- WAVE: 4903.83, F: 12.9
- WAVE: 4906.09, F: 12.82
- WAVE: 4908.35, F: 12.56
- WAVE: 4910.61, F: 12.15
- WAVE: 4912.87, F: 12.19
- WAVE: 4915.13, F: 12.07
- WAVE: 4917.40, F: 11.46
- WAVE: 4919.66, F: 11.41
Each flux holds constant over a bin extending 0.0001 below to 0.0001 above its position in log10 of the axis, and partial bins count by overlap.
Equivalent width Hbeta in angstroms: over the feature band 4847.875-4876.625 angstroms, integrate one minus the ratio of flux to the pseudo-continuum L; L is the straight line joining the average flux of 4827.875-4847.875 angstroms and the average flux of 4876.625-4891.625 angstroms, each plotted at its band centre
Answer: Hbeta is 1.2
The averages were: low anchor 12.4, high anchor 11.7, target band 11.5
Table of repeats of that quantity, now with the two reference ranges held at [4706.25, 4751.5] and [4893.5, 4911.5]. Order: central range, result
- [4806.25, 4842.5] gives -1.6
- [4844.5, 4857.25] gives 0.8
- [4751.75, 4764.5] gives 0.0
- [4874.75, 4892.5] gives 0.9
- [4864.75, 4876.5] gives 0.8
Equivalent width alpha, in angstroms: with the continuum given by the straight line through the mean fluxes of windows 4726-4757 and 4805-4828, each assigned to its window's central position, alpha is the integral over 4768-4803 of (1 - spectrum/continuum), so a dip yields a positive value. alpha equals -0.33 angstroms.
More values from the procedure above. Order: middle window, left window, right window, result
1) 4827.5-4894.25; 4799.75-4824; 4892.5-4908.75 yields 3.05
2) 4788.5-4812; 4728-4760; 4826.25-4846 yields -0.26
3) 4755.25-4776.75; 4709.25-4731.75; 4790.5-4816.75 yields -0.13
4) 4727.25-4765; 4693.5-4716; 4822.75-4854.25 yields -0.93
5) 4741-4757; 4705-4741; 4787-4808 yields 0.45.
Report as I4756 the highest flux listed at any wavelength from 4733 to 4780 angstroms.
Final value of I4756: 12.83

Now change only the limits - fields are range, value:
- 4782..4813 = 12.92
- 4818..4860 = 14.01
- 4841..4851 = 12.19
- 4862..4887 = 12.95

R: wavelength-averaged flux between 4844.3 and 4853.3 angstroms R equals 11.5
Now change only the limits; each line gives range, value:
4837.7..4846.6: 12.5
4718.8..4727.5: 12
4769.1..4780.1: 12.3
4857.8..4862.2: 12.2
